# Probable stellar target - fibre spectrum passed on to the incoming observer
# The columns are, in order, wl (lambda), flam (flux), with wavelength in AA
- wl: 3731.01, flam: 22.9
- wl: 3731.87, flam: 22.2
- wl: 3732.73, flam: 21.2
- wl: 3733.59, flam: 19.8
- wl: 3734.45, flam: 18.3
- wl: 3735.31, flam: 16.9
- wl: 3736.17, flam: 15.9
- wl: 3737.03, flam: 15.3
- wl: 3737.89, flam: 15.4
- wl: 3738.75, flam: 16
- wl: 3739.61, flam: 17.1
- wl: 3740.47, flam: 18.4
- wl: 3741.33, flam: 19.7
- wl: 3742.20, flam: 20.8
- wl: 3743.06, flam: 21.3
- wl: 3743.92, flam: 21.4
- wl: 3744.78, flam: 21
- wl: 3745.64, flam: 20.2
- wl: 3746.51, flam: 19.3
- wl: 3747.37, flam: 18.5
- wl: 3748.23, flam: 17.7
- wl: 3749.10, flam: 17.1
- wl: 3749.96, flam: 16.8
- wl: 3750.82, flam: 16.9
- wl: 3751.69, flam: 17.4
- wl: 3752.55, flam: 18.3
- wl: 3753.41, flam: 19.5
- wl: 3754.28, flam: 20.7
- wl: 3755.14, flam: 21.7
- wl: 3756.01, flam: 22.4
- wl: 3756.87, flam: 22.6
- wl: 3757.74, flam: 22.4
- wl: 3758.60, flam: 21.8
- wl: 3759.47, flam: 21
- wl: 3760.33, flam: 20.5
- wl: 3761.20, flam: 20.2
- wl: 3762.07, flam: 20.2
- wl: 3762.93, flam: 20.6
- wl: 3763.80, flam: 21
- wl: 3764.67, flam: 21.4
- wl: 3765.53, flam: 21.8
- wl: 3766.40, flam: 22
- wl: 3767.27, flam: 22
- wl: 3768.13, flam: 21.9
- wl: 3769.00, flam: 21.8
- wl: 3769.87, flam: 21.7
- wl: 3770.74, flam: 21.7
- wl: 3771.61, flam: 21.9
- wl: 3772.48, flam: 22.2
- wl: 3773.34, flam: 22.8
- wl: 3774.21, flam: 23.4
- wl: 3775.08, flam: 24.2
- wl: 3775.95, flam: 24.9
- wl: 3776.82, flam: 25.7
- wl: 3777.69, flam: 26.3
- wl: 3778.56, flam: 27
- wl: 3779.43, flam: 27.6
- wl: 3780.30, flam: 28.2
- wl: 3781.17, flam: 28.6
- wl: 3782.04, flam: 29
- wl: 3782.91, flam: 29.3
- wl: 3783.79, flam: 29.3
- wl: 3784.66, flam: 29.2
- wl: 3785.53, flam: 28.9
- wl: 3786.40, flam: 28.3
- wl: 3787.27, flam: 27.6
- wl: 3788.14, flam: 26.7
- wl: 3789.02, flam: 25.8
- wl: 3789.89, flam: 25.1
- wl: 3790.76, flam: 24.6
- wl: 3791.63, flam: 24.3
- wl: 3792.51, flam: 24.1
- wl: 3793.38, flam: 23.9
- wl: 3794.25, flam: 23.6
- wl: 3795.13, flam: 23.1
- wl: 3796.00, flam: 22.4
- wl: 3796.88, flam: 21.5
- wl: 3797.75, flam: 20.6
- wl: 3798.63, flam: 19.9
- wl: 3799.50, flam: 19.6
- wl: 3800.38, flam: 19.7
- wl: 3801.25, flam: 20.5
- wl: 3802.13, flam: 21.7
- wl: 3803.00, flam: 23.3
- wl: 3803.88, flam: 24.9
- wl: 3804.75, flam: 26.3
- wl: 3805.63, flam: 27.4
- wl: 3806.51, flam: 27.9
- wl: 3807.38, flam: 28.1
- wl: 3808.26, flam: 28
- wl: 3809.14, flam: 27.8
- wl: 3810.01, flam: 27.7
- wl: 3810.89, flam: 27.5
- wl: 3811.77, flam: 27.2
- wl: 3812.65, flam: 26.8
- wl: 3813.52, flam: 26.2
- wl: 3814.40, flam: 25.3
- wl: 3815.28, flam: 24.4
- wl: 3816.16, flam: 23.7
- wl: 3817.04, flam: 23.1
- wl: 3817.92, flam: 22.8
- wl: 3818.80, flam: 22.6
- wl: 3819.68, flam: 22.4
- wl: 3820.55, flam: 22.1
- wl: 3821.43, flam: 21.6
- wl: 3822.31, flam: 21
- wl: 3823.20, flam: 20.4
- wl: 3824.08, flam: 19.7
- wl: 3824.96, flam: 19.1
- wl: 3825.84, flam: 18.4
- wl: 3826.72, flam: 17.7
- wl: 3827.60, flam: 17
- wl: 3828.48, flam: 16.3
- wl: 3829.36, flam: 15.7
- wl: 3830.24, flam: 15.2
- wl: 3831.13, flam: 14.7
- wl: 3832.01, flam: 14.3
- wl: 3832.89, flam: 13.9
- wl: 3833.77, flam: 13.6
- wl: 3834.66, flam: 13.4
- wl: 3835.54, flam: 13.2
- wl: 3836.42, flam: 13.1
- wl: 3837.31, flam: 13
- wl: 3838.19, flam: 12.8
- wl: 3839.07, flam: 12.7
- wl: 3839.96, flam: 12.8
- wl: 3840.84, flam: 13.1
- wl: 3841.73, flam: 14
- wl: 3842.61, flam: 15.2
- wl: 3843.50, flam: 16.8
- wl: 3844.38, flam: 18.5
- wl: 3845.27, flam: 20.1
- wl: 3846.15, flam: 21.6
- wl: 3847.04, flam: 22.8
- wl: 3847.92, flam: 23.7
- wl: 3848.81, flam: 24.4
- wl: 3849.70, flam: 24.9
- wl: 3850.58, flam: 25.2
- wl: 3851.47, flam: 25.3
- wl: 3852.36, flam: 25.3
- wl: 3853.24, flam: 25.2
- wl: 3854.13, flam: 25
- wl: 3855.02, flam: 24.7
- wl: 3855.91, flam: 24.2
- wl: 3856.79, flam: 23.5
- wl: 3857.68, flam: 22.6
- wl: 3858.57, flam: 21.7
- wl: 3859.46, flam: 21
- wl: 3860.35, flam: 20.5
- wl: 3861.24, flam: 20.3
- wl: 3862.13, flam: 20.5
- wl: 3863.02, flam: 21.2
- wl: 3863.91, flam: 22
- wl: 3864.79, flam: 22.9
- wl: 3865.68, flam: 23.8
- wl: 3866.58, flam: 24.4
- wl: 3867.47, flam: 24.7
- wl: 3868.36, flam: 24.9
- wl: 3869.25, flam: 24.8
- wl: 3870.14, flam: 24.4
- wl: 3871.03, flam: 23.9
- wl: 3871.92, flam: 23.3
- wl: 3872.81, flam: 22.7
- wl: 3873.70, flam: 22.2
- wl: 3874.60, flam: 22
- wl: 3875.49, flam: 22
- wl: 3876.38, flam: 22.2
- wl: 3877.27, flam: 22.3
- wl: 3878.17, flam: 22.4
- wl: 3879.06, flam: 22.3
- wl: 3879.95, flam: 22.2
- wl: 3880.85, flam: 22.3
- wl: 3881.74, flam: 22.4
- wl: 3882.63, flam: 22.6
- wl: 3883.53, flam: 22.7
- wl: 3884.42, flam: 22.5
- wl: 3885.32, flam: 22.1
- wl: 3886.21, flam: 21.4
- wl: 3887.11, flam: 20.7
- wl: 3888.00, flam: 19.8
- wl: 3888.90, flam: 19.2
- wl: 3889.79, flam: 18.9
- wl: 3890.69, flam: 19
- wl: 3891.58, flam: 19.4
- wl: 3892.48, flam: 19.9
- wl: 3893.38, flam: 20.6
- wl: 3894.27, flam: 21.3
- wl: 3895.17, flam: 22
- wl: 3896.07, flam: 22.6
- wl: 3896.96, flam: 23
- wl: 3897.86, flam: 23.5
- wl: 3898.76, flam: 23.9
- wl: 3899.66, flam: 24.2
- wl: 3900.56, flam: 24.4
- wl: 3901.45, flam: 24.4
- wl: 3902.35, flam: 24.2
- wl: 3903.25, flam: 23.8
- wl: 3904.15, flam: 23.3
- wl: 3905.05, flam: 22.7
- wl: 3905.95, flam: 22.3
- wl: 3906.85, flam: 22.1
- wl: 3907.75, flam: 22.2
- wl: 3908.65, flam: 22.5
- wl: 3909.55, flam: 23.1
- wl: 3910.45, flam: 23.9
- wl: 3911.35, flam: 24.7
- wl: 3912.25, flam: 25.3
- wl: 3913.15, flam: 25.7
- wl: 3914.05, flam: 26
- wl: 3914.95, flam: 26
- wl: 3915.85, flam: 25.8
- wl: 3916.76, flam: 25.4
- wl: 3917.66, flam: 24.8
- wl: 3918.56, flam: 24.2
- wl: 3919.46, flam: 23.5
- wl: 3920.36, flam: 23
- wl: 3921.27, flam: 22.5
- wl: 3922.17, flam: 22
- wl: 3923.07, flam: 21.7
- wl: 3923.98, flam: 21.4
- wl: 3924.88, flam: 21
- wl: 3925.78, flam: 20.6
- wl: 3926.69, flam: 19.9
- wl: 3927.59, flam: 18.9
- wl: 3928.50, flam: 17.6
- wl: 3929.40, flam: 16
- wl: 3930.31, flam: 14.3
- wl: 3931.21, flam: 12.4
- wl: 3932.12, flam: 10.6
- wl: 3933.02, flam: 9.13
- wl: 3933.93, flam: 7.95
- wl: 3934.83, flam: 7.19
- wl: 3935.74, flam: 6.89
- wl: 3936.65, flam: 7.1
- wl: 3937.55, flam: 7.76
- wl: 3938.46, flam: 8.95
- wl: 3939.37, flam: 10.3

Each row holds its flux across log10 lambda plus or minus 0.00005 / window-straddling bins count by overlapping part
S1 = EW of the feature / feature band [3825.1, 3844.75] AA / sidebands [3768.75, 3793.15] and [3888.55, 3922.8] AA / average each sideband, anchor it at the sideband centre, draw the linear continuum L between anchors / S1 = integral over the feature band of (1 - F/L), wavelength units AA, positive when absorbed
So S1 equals 7.8 AA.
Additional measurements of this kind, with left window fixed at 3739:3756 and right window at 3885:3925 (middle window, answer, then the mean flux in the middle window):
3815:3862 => 4.1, 19.4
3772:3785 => -4.3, 26.5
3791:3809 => -2.9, 23.6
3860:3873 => -0.6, 23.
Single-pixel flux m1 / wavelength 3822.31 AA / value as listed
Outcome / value 21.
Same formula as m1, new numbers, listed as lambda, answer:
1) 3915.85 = 25.8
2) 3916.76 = 25.4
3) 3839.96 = 12.8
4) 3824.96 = 19.1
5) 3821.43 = 21.6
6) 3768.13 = 21.9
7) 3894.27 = 21.3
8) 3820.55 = 22.1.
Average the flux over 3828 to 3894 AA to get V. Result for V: 20.4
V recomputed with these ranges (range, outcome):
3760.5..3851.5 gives 22.1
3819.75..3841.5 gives 16.1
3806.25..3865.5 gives 20.7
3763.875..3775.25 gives 22.1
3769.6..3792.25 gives 25.9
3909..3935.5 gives 20.1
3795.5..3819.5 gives 24.3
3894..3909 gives 23.1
